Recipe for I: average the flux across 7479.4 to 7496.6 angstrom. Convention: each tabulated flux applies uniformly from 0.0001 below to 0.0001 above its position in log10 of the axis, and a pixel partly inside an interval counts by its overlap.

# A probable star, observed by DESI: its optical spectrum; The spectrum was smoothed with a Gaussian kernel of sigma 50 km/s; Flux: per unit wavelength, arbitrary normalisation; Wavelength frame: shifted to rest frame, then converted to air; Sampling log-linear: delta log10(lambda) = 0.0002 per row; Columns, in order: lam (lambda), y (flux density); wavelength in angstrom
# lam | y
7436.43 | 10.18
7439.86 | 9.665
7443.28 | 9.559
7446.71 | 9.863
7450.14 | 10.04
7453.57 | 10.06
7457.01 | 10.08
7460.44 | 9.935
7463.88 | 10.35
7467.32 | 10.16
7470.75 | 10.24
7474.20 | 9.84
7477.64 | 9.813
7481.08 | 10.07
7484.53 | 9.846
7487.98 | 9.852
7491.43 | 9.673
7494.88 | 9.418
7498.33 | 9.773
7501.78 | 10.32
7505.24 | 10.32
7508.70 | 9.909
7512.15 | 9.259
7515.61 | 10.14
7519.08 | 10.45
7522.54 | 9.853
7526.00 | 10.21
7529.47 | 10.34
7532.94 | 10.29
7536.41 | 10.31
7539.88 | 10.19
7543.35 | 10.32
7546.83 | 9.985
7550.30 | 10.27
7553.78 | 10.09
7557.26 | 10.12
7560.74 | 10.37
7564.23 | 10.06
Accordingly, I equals 9.77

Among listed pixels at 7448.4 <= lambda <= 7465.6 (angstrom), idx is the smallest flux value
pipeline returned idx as 9.935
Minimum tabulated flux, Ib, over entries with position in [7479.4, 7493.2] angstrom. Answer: 9.673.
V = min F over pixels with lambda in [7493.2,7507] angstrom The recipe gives 9.418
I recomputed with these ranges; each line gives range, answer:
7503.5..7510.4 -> 10.1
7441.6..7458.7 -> 9.92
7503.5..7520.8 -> 10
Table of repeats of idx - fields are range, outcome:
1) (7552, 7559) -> 10.09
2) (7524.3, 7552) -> 9.985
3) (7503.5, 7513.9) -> 9.259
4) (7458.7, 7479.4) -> 9.813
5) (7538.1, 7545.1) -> 10.19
